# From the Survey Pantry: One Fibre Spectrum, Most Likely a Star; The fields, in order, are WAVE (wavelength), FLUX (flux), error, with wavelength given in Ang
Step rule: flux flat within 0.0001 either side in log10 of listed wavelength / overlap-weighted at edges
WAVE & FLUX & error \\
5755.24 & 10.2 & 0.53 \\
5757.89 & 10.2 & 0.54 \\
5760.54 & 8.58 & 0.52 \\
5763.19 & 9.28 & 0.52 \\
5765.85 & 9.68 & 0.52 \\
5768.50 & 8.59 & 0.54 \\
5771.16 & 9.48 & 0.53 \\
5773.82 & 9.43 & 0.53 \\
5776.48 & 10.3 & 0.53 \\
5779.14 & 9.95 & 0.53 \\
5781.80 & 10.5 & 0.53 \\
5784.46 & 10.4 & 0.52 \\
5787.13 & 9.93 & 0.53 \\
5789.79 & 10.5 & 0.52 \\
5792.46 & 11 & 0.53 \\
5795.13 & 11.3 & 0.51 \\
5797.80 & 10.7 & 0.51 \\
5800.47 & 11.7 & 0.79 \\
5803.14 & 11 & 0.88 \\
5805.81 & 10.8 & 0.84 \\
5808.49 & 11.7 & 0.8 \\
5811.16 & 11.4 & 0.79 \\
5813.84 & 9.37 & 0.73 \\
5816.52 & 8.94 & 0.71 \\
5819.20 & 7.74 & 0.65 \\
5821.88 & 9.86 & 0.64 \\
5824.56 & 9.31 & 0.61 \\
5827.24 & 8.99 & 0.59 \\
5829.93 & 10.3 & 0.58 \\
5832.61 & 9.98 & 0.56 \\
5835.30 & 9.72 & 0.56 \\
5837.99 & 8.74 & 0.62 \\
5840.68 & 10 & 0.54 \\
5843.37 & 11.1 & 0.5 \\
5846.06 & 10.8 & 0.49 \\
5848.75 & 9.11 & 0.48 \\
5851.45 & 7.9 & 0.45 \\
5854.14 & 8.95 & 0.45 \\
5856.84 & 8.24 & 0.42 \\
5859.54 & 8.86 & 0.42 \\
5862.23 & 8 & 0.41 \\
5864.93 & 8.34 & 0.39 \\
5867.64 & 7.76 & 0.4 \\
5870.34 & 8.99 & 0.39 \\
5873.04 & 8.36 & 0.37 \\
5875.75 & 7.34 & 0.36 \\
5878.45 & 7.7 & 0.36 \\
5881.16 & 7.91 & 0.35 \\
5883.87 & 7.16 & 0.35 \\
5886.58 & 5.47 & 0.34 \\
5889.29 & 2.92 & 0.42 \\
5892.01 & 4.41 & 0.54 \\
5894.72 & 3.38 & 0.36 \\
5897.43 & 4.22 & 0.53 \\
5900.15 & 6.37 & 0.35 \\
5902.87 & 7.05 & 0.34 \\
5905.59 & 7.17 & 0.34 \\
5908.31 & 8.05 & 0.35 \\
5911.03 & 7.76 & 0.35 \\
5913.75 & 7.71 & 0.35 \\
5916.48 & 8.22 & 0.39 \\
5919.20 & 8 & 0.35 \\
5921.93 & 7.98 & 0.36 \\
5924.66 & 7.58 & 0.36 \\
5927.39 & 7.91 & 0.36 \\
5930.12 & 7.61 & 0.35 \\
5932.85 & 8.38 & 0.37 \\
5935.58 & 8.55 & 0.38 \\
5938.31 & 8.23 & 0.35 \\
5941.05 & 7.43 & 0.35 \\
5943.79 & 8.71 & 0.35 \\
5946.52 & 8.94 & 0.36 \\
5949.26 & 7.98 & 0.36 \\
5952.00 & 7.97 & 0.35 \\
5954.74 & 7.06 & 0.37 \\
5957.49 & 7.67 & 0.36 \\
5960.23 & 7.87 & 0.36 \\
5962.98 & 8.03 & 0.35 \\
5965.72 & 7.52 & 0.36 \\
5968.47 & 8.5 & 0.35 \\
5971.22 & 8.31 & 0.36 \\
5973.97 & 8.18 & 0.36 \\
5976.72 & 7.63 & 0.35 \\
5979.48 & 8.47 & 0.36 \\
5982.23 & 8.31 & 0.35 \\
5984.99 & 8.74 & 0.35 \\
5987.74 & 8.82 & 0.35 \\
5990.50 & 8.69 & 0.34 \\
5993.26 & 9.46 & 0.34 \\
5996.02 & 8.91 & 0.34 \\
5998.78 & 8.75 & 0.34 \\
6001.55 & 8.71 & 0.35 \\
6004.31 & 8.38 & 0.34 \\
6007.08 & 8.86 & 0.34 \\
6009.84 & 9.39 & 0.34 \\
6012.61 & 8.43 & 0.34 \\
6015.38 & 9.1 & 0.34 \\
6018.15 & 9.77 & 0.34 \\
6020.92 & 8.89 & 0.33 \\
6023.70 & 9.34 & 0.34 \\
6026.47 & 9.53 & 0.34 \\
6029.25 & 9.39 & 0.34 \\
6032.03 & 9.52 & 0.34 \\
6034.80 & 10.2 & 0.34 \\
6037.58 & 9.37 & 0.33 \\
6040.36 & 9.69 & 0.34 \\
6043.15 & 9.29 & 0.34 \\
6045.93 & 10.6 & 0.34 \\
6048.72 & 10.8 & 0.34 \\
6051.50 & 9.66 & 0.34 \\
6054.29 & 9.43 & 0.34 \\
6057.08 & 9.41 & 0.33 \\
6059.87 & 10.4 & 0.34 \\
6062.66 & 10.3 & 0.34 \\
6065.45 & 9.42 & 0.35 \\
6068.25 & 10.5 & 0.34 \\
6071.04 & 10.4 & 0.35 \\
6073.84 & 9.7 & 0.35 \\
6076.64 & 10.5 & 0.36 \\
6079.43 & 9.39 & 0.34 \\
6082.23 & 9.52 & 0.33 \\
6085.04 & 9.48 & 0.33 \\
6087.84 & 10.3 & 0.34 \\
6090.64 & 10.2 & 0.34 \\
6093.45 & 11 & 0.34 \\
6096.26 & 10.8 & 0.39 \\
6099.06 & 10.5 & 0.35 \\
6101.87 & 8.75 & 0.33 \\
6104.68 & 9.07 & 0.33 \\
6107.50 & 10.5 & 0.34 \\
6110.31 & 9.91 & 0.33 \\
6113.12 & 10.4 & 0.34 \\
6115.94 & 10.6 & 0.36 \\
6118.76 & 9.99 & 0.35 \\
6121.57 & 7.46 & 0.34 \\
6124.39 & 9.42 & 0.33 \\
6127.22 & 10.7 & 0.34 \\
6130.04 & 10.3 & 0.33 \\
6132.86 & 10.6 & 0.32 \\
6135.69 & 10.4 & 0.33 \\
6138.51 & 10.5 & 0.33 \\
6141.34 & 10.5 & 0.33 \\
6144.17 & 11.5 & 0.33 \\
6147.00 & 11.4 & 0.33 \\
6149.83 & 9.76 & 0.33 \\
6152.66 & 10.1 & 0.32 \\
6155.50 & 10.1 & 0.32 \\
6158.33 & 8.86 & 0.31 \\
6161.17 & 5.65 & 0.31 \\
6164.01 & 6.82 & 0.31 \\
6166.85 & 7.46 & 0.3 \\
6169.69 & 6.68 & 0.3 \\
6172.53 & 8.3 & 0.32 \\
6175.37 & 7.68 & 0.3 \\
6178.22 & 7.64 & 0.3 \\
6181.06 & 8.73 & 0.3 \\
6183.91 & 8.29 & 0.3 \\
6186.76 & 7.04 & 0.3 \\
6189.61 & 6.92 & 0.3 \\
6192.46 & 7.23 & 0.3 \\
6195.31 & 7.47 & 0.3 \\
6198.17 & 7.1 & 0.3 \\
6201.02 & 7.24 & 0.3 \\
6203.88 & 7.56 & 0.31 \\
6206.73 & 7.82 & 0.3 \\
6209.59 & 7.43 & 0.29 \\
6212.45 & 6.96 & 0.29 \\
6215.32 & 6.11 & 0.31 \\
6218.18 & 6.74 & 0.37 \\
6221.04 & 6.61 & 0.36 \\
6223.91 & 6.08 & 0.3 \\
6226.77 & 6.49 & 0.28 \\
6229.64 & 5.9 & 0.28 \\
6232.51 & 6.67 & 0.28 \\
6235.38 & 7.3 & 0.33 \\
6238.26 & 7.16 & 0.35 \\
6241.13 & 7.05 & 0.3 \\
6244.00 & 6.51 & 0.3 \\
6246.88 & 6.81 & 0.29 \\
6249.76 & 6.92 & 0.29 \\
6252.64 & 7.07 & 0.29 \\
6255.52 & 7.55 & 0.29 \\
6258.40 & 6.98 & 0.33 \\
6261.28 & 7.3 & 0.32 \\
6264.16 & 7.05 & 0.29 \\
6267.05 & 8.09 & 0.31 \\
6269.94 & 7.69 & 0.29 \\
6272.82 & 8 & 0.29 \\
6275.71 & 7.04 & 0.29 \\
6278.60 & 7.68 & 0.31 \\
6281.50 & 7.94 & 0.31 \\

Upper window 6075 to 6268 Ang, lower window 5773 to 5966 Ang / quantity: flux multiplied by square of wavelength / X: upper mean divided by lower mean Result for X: 1.1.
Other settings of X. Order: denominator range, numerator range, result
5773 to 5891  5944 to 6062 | 1.02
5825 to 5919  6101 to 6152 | 1.40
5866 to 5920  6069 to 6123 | 1.56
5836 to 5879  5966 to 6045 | 1.07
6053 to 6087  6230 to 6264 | 0.75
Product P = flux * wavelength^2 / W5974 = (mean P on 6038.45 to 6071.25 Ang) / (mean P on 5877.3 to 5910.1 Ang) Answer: 1.8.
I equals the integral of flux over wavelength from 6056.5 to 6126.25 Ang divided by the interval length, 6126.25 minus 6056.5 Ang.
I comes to 9.93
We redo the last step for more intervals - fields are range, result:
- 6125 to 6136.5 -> 10.4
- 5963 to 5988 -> 8.24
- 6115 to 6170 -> 9.48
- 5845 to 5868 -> 8.67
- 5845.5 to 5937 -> 7.45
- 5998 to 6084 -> 9.58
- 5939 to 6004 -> 8.29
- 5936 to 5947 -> 8.3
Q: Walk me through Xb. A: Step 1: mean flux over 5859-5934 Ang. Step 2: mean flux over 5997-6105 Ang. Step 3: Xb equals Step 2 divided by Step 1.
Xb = 1.4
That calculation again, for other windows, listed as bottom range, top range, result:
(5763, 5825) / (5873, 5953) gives 0.71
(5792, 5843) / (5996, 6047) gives 0.91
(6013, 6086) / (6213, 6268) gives 0.70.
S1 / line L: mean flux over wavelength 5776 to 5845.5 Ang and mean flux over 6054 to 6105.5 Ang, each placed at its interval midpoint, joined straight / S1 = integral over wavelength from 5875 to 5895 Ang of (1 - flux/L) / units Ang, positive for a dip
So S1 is 8.4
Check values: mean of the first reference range 10.2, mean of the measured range 5.87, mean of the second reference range 9.97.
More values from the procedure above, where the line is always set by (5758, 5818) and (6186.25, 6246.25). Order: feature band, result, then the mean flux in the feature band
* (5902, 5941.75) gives 5.69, 7.86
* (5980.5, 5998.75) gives -0.33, 8.81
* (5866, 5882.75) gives 2.70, 8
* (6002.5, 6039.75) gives -3.71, 9.25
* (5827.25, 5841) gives 0.27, 9.65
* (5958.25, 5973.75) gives 1.40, 8.04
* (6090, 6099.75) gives -3.50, 10.7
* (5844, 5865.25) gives 1.80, 8.88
